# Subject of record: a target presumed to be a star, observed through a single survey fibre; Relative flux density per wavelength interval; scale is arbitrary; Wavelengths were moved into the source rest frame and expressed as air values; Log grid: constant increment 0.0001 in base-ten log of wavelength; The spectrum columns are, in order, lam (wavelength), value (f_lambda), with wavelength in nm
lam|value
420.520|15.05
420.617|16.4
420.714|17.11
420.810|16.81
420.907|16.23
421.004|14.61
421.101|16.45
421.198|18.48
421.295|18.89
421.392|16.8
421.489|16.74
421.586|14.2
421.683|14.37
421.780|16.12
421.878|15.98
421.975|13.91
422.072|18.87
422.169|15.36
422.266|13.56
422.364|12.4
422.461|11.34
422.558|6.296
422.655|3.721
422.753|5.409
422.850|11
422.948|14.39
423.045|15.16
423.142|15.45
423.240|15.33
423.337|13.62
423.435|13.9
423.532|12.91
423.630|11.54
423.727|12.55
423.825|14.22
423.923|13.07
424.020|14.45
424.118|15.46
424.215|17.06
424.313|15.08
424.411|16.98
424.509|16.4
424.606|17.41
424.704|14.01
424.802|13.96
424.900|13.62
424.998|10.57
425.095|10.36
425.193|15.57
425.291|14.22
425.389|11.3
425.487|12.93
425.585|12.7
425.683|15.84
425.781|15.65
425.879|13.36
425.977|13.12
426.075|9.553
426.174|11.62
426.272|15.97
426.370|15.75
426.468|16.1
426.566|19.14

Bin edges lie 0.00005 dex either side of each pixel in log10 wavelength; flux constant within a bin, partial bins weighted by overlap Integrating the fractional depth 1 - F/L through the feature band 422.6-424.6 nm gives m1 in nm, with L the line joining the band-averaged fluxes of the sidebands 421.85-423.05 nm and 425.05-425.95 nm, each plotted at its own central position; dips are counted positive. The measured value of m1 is -0.14 nm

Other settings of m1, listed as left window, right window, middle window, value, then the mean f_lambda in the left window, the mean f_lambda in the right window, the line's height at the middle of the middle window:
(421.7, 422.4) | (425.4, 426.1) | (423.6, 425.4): -0.030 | 15.2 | 13.3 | 14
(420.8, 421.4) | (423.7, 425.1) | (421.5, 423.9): 0.412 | 16.9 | 14.5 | 15.7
